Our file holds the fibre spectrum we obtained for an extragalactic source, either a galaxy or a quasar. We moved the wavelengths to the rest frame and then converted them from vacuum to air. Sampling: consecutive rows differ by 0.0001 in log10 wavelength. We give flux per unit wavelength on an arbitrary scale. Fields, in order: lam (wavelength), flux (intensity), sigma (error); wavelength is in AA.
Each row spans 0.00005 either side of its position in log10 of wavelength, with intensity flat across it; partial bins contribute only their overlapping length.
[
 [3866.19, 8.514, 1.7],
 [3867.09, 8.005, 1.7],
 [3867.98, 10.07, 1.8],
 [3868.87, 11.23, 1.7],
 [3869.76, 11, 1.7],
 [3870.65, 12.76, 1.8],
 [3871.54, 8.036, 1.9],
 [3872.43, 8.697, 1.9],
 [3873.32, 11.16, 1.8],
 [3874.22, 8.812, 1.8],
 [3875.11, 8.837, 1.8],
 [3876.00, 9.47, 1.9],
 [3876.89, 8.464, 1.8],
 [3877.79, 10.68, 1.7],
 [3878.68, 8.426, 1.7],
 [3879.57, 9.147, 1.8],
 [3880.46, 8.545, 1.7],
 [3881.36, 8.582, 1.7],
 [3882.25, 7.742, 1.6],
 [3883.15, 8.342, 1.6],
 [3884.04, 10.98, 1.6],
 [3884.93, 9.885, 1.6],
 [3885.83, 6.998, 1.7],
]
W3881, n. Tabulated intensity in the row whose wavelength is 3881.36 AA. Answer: 8.582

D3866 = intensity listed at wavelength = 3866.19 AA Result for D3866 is 8.514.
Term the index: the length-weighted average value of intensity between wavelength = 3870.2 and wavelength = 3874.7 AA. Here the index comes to 9.89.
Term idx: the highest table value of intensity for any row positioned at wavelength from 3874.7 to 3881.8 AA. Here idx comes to 10.68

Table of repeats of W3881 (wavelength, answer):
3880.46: 8.545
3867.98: 10.07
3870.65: 12.76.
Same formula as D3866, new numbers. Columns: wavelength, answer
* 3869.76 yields 11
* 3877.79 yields 10.68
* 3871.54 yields 8.036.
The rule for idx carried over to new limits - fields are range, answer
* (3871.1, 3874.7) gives 11.16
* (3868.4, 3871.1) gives 12.76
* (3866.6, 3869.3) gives 11.23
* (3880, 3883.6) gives 8.582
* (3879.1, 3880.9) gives 9.147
